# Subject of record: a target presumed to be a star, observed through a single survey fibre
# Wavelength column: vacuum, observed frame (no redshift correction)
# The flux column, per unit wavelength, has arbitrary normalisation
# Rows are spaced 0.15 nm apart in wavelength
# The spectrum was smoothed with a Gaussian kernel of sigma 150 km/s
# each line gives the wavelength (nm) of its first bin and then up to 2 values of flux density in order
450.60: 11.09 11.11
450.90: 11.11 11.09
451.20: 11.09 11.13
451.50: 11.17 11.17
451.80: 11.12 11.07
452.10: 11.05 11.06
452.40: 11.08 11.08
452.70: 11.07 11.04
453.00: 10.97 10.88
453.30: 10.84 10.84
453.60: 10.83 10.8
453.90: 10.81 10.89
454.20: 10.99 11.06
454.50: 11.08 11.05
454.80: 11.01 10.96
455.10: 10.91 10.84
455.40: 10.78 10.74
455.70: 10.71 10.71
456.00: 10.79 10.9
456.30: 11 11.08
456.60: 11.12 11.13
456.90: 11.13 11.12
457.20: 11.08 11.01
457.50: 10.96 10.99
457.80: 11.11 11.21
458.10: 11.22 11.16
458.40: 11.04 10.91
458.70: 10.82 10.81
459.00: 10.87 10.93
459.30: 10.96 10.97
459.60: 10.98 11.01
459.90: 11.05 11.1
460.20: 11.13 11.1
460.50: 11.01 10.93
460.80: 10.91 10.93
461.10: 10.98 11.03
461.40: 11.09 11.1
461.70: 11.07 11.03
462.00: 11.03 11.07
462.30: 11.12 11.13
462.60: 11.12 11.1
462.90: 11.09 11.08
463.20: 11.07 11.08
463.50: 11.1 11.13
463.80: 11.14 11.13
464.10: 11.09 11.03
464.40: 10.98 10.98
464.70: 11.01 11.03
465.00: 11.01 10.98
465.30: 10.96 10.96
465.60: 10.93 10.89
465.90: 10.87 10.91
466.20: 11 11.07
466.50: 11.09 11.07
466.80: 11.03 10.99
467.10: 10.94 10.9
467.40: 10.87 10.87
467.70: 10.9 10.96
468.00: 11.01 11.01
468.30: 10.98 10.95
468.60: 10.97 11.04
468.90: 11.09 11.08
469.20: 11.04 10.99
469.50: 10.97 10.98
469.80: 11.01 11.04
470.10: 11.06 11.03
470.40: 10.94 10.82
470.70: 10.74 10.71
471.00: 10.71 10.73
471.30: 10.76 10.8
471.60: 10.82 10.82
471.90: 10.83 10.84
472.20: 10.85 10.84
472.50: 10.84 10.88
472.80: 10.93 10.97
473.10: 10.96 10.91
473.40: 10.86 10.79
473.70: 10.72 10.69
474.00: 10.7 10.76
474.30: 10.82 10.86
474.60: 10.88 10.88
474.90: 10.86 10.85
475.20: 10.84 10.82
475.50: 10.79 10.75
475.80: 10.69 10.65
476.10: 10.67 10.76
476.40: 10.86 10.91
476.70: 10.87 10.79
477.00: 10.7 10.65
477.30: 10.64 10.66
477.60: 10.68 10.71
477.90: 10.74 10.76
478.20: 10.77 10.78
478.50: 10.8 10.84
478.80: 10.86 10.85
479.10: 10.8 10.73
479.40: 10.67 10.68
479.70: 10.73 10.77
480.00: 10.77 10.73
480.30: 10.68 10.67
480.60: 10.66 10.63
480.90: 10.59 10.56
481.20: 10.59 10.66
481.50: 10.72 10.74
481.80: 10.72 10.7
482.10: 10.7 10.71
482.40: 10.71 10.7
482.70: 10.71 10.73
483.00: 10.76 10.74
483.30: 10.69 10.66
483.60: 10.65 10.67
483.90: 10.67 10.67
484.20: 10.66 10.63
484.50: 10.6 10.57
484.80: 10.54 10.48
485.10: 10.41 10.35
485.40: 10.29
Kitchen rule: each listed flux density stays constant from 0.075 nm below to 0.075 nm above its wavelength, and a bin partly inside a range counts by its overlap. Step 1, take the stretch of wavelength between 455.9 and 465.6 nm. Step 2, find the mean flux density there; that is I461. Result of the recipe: 11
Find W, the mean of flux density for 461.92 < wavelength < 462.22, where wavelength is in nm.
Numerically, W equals 11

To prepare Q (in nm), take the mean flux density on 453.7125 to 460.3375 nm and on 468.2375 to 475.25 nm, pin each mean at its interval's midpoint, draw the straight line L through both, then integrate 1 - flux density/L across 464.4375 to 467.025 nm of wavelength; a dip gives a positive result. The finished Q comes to -0.02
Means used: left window 11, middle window 11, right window 10.9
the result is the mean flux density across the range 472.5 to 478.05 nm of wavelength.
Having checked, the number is 10.8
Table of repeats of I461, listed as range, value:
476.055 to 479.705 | 10.8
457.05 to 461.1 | 11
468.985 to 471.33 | 10.9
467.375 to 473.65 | 10.9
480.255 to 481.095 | 10.6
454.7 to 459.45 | 11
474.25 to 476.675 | 10.8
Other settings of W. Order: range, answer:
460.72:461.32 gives 11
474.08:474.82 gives 10.8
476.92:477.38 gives 10.7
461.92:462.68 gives 11.1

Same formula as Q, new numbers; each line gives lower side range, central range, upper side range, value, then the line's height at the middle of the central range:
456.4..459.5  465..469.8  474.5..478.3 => -0.036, 10.9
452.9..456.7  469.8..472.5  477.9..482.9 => -0.015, 10.8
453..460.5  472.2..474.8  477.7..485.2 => -0.015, 10.8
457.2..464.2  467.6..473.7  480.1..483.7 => -0.020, 10.9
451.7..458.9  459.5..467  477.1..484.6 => -0.098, 10.9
